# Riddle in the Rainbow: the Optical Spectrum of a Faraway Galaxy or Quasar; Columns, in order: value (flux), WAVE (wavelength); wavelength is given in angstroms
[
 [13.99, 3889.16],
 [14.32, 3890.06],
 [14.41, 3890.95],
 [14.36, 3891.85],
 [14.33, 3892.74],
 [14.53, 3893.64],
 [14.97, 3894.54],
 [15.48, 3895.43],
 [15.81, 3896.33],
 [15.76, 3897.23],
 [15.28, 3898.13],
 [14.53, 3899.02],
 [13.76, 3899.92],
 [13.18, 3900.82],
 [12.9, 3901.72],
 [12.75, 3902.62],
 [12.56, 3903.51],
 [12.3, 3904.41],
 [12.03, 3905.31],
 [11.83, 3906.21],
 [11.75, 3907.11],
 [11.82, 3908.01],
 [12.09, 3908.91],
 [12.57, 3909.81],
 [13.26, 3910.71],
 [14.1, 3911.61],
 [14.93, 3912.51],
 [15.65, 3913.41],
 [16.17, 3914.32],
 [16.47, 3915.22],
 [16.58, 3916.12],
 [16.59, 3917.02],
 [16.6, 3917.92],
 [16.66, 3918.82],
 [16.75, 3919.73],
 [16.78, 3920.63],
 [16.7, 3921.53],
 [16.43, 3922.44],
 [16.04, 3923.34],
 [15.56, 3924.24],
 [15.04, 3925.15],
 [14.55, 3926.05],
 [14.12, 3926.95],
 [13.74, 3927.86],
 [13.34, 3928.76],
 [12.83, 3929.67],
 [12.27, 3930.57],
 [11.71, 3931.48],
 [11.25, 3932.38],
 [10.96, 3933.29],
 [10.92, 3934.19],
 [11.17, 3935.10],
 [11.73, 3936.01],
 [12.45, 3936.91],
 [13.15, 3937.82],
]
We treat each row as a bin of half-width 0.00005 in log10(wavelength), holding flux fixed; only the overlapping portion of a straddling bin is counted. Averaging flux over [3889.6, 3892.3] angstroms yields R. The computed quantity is 14.4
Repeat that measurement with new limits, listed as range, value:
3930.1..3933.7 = 11.6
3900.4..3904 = 12.9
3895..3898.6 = 15.6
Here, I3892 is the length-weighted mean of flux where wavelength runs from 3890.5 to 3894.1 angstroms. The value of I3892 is 14.4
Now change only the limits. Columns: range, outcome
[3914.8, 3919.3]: 16.6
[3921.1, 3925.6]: 15.9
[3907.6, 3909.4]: 12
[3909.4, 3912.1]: 13.4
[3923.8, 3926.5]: 15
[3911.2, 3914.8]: 15.2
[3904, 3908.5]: 11.9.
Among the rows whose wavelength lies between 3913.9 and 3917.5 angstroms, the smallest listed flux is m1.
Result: 16.17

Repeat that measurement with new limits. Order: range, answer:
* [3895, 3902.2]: 12.9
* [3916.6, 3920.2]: 16.59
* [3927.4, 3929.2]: 13.34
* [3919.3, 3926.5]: 14.55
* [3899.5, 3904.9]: 12.3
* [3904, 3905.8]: 12.03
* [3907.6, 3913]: 11.82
